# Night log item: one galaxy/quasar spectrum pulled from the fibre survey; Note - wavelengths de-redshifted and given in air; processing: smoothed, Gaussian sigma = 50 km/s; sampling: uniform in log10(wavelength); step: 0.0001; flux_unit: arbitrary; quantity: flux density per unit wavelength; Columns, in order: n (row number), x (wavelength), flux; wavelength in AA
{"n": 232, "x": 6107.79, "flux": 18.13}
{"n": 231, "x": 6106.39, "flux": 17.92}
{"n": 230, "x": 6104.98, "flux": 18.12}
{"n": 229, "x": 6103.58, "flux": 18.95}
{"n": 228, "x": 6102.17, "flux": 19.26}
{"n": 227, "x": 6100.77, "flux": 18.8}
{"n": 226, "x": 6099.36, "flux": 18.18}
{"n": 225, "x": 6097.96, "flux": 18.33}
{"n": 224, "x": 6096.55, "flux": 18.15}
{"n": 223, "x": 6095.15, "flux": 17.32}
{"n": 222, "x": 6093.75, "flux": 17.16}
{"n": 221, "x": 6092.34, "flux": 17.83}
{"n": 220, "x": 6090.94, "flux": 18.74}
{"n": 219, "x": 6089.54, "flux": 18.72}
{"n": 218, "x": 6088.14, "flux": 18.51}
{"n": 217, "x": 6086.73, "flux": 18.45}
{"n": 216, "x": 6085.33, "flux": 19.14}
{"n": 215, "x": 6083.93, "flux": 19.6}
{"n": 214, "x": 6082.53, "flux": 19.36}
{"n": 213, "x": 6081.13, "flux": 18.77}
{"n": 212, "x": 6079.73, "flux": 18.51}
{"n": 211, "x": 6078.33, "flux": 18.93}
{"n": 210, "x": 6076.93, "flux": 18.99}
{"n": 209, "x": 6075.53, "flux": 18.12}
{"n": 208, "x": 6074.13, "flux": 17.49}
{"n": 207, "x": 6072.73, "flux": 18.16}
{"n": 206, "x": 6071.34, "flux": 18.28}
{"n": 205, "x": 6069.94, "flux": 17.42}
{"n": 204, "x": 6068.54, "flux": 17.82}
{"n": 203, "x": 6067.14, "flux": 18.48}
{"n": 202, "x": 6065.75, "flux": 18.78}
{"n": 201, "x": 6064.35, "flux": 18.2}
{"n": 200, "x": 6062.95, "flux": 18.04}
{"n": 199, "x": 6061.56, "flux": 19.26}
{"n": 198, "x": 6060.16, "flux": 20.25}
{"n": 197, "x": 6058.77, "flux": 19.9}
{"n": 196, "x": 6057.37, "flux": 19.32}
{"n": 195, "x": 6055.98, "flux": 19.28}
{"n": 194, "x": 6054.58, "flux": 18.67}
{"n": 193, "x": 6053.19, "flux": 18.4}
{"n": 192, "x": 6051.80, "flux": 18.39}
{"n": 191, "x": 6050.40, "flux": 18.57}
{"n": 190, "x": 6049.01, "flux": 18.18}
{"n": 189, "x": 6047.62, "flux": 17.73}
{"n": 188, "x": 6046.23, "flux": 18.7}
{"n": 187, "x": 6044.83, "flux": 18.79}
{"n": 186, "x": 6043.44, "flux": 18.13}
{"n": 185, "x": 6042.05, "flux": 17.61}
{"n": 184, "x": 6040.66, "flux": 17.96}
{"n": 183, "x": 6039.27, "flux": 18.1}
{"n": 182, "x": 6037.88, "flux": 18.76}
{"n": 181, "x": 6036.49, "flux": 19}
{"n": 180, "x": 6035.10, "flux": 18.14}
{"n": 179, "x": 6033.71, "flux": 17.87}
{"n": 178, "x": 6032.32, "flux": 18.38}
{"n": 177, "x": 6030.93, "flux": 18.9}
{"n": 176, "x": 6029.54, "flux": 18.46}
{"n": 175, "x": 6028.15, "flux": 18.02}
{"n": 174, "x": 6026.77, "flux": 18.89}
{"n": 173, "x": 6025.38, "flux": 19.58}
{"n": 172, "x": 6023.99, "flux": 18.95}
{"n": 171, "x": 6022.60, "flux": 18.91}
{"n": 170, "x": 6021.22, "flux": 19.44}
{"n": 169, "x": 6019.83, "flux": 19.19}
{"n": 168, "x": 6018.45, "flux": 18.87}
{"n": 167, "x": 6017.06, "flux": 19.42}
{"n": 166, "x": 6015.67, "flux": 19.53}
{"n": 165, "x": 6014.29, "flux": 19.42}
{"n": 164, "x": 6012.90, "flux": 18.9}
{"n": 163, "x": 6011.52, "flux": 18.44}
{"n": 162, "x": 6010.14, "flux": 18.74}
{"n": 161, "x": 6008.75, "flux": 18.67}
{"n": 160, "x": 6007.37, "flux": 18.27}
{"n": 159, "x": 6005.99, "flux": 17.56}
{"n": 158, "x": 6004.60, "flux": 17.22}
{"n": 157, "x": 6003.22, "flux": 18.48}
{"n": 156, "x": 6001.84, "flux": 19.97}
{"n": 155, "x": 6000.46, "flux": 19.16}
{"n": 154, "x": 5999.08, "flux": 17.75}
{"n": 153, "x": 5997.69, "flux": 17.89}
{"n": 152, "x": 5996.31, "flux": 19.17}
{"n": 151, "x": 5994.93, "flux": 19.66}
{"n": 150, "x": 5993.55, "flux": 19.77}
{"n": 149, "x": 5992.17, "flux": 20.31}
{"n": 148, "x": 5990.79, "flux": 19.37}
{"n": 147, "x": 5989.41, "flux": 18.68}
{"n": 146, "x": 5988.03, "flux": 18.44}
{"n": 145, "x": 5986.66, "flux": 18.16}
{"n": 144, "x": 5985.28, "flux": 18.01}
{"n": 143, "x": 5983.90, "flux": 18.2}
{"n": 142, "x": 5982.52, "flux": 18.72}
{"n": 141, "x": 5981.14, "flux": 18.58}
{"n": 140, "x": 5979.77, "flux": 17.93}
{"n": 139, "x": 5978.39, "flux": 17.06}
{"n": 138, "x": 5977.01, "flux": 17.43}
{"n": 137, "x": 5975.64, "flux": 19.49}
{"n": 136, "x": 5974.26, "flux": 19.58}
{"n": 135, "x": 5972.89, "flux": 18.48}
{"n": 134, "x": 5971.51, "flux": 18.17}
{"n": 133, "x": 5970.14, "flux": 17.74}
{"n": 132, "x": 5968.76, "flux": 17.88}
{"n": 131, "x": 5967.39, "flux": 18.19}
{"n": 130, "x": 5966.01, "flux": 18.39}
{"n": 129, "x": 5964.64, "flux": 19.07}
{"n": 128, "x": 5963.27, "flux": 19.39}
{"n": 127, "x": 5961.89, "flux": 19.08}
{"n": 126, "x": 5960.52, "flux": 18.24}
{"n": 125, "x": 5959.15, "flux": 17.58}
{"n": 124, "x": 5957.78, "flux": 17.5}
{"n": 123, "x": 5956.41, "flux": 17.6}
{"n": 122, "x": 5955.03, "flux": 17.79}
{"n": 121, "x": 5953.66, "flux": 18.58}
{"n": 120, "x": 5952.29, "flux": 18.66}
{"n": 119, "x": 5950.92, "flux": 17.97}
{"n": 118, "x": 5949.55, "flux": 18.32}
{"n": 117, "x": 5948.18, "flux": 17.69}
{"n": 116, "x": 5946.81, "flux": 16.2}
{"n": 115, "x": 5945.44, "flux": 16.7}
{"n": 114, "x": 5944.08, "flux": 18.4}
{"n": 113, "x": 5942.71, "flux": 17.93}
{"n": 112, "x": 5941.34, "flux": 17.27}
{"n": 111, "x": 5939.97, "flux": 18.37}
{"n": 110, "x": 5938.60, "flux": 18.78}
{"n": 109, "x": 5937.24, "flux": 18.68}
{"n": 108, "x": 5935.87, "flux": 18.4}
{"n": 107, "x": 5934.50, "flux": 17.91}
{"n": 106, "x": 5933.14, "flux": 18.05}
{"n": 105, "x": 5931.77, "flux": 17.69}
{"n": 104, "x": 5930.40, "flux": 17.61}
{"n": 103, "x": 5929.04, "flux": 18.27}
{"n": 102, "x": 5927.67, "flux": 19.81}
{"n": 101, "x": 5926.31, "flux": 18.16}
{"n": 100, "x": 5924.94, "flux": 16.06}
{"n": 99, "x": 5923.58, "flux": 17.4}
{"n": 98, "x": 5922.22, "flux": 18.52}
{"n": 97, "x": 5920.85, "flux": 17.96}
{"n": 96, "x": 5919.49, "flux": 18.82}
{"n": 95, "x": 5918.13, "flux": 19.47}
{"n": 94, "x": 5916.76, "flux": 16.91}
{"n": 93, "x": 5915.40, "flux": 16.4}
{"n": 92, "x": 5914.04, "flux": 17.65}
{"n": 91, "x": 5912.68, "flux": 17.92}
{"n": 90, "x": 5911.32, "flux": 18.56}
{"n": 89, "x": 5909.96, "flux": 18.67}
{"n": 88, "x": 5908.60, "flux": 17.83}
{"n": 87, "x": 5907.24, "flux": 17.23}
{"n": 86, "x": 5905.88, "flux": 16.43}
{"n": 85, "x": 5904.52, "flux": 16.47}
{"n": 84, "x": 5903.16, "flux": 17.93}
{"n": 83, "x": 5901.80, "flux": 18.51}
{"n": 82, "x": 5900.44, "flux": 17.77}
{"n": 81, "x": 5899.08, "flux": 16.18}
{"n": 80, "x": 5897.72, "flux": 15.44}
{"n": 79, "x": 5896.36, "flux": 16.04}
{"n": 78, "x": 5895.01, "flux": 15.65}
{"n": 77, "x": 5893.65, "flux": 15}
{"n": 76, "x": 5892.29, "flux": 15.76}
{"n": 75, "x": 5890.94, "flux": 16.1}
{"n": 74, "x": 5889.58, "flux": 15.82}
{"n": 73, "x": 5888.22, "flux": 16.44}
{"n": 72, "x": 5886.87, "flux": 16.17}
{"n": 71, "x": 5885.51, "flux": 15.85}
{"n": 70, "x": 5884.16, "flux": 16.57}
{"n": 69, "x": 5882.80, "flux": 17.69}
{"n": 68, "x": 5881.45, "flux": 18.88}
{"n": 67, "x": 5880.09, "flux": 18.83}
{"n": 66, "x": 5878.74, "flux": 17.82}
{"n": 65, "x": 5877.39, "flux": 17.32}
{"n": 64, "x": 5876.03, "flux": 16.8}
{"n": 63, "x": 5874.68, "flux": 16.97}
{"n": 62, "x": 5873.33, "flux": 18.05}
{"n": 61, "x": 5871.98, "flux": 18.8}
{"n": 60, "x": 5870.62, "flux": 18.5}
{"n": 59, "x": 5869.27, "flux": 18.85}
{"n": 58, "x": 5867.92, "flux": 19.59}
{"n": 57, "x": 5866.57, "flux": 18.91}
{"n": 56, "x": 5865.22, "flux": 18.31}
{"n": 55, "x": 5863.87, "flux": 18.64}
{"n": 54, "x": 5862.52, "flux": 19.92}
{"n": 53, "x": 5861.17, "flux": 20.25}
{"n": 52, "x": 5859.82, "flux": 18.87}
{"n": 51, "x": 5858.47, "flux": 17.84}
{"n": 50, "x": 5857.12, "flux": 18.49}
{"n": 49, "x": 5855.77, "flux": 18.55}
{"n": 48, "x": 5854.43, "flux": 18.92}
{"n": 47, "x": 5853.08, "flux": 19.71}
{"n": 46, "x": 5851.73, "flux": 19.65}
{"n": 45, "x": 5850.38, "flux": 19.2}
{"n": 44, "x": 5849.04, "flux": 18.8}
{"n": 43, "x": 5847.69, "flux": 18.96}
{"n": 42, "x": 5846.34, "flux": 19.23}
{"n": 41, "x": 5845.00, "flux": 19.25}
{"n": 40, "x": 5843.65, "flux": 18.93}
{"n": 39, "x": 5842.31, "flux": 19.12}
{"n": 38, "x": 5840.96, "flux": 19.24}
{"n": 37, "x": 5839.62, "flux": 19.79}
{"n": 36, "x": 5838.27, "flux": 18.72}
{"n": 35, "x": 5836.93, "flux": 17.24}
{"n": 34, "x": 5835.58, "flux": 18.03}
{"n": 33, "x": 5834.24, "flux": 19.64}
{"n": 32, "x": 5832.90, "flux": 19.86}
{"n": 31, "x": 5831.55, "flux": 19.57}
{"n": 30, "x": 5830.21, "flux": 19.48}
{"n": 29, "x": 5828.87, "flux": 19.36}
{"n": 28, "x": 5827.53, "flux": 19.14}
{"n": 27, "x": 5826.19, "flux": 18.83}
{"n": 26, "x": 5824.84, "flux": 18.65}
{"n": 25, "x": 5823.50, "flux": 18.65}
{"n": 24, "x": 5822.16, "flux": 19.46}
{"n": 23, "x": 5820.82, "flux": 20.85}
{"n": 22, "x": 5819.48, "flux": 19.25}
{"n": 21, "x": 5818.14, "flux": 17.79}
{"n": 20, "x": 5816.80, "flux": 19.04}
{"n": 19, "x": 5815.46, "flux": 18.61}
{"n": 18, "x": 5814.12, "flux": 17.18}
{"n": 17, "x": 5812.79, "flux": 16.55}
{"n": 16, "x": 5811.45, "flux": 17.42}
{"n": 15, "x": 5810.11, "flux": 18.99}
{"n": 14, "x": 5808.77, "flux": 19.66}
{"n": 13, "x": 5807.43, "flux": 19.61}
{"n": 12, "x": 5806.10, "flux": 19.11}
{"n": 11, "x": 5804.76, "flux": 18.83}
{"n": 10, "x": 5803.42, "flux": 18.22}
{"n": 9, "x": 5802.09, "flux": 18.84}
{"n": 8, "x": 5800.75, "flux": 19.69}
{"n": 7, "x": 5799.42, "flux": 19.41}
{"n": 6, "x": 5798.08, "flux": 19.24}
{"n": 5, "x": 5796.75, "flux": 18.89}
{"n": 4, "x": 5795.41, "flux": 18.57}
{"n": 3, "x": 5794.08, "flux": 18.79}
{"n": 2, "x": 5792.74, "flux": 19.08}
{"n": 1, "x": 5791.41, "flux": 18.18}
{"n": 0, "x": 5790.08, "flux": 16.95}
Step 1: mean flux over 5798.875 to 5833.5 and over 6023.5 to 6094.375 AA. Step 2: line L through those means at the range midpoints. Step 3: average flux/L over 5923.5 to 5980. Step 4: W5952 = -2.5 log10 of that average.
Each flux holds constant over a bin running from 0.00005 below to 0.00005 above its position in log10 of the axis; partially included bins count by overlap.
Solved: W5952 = 0.04 mag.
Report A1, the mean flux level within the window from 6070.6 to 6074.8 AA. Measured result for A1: 18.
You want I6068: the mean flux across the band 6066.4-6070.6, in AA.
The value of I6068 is 17.9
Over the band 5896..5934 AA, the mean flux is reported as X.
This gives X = 17.6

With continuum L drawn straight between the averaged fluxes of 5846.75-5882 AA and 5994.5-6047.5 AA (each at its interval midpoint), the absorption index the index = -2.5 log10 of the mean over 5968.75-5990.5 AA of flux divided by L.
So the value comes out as 0.02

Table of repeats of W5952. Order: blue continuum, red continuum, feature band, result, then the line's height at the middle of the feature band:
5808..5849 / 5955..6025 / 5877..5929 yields 0.089 mag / 18.8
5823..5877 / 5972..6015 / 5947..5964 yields 0.033 mag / 18.7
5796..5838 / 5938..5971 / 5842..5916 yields 0.039 mag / 18.5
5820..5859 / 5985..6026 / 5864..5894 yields 0.094 mag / 19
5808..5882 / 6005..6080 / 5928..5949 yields 0.047 mag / 18.7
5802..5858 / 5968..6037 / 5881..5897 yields 0.156 mag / 18.8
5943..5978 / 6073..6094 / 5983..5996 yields -0.041 mag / 18.3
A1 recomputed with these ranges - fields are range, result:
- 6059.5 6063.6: 19.2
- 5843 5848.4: 19.1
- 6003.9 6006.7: 17.4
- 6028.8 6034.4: 18.4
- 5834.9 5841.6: 18.6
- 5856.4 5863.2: 19.1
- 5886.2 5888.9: 16.3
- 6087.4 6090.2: 18.6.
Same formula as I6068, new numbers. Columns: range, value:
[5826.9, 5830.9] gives 19.4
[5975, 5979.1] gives 18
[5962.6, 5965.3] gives 19.3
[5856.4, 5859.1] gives 18.2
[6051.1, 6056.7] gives 18.7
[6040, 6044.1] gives 17.9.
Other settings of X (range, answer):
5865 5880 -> 18.2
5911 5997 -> 18.2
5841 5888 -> 18.5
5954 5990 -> 18.3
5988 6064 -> 18.8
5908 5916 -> 17.9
